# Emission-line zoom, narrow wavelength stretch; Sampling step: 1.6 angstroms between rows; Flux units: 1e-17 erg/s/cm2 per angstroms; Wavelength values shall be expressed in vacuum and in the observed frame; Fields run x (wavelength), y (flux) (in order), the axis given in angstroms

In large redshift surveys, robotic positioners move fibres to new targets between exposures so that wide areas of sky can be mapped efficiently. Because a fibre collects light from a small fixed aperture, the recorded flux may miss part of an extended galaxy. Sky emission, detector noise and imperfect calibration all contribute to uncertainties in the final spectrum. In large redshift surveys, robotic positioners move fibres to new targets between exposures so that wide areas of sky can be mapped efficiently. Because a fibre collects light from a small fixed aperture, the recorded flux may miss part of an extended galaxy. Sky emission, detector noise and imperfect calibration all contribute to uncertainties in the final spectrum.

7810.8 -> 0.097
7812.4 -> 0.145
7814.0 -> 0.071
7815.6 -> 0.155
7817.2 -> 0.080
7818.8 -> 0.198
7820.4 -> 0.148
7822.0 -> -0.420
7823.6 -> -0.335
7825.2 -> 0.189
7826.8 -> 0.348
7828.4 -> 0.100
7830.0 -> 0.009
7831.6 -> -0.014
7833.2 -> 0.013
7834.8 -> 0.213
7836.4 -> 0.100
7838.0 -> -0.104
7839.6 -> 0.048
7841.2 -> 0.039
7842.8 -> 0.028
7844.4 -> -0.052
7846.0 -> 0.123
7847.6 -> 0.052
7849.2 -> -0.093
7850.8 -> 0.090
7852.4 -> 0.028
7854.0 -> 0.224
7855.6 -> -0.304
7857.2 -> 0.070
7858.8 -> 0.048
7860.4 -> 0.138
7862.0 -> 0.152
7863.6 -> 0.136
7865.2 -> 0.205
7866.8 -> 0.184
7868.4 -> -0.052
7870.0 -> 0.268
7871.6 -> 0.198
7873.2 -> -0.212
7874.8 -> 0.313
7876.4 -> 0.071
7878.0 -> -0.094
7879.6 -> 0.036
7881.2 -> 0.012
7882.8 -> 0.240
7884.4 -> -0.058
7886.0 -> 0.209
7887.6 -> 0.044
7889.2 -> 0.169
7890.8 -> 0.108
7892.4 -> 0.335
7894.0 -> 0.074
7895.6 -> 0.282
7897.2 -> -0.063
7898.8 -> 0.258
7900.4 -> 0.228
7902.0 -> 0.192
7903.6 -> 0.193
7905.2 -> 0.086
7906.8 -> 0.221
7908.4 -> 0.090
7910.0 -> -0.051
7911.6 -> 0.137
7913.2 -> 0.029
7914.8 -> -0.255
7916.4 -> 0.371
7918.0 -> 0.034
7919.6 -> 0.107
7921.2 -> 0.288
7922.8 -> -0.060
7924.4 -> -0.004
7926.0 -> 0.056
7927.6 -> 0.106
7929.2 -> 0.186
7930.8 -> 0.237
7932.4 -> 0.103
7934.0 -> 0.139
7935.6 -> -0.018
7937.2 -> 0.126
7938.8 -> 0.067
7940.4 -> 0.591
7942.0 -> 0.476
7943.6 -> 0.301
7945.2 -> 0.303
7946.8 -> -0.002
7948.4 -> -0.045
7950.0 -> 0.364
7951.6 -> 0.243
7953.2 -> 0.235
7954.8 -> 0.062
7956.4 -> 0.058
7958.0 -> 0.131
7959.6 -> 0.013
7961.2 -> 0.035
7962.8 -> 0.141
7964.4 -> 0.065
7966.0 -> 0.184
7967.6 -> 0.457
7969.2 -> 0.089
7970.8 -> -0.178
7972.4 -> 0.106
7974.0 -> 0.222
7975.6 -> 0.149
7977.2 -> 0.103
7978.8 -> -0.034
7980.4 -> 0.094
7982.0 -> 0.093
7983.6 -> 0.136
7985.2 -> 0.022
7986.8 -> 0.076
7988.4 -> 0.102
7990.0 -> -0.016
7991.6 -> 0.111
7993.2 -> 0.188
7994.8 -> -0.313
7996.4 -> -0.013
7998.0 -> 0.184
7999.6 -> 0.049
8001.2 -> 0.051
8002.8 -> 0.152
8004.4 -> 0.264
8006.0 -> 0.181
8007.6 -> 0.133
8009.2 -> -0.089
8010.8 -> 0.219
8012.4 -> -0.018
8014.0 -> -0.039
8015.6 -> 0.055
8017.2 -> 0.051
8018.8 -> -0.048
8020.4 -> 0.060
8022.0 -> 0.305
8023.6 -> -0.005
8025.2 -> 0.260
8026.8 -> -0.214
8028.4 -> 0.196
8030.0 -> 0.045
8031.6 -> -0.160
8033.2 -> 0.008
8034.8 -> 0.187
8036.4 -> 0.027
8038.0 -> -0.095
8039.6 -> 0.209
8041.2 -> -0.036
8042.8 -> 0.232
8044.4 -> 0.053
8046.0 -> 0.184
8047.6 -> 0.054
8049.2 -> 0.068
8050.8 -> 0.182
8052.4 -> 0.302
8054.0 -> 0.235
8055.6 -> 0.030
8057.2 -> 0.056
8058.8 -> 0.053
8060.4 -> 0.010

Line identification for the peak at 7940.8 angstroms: H-gamma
